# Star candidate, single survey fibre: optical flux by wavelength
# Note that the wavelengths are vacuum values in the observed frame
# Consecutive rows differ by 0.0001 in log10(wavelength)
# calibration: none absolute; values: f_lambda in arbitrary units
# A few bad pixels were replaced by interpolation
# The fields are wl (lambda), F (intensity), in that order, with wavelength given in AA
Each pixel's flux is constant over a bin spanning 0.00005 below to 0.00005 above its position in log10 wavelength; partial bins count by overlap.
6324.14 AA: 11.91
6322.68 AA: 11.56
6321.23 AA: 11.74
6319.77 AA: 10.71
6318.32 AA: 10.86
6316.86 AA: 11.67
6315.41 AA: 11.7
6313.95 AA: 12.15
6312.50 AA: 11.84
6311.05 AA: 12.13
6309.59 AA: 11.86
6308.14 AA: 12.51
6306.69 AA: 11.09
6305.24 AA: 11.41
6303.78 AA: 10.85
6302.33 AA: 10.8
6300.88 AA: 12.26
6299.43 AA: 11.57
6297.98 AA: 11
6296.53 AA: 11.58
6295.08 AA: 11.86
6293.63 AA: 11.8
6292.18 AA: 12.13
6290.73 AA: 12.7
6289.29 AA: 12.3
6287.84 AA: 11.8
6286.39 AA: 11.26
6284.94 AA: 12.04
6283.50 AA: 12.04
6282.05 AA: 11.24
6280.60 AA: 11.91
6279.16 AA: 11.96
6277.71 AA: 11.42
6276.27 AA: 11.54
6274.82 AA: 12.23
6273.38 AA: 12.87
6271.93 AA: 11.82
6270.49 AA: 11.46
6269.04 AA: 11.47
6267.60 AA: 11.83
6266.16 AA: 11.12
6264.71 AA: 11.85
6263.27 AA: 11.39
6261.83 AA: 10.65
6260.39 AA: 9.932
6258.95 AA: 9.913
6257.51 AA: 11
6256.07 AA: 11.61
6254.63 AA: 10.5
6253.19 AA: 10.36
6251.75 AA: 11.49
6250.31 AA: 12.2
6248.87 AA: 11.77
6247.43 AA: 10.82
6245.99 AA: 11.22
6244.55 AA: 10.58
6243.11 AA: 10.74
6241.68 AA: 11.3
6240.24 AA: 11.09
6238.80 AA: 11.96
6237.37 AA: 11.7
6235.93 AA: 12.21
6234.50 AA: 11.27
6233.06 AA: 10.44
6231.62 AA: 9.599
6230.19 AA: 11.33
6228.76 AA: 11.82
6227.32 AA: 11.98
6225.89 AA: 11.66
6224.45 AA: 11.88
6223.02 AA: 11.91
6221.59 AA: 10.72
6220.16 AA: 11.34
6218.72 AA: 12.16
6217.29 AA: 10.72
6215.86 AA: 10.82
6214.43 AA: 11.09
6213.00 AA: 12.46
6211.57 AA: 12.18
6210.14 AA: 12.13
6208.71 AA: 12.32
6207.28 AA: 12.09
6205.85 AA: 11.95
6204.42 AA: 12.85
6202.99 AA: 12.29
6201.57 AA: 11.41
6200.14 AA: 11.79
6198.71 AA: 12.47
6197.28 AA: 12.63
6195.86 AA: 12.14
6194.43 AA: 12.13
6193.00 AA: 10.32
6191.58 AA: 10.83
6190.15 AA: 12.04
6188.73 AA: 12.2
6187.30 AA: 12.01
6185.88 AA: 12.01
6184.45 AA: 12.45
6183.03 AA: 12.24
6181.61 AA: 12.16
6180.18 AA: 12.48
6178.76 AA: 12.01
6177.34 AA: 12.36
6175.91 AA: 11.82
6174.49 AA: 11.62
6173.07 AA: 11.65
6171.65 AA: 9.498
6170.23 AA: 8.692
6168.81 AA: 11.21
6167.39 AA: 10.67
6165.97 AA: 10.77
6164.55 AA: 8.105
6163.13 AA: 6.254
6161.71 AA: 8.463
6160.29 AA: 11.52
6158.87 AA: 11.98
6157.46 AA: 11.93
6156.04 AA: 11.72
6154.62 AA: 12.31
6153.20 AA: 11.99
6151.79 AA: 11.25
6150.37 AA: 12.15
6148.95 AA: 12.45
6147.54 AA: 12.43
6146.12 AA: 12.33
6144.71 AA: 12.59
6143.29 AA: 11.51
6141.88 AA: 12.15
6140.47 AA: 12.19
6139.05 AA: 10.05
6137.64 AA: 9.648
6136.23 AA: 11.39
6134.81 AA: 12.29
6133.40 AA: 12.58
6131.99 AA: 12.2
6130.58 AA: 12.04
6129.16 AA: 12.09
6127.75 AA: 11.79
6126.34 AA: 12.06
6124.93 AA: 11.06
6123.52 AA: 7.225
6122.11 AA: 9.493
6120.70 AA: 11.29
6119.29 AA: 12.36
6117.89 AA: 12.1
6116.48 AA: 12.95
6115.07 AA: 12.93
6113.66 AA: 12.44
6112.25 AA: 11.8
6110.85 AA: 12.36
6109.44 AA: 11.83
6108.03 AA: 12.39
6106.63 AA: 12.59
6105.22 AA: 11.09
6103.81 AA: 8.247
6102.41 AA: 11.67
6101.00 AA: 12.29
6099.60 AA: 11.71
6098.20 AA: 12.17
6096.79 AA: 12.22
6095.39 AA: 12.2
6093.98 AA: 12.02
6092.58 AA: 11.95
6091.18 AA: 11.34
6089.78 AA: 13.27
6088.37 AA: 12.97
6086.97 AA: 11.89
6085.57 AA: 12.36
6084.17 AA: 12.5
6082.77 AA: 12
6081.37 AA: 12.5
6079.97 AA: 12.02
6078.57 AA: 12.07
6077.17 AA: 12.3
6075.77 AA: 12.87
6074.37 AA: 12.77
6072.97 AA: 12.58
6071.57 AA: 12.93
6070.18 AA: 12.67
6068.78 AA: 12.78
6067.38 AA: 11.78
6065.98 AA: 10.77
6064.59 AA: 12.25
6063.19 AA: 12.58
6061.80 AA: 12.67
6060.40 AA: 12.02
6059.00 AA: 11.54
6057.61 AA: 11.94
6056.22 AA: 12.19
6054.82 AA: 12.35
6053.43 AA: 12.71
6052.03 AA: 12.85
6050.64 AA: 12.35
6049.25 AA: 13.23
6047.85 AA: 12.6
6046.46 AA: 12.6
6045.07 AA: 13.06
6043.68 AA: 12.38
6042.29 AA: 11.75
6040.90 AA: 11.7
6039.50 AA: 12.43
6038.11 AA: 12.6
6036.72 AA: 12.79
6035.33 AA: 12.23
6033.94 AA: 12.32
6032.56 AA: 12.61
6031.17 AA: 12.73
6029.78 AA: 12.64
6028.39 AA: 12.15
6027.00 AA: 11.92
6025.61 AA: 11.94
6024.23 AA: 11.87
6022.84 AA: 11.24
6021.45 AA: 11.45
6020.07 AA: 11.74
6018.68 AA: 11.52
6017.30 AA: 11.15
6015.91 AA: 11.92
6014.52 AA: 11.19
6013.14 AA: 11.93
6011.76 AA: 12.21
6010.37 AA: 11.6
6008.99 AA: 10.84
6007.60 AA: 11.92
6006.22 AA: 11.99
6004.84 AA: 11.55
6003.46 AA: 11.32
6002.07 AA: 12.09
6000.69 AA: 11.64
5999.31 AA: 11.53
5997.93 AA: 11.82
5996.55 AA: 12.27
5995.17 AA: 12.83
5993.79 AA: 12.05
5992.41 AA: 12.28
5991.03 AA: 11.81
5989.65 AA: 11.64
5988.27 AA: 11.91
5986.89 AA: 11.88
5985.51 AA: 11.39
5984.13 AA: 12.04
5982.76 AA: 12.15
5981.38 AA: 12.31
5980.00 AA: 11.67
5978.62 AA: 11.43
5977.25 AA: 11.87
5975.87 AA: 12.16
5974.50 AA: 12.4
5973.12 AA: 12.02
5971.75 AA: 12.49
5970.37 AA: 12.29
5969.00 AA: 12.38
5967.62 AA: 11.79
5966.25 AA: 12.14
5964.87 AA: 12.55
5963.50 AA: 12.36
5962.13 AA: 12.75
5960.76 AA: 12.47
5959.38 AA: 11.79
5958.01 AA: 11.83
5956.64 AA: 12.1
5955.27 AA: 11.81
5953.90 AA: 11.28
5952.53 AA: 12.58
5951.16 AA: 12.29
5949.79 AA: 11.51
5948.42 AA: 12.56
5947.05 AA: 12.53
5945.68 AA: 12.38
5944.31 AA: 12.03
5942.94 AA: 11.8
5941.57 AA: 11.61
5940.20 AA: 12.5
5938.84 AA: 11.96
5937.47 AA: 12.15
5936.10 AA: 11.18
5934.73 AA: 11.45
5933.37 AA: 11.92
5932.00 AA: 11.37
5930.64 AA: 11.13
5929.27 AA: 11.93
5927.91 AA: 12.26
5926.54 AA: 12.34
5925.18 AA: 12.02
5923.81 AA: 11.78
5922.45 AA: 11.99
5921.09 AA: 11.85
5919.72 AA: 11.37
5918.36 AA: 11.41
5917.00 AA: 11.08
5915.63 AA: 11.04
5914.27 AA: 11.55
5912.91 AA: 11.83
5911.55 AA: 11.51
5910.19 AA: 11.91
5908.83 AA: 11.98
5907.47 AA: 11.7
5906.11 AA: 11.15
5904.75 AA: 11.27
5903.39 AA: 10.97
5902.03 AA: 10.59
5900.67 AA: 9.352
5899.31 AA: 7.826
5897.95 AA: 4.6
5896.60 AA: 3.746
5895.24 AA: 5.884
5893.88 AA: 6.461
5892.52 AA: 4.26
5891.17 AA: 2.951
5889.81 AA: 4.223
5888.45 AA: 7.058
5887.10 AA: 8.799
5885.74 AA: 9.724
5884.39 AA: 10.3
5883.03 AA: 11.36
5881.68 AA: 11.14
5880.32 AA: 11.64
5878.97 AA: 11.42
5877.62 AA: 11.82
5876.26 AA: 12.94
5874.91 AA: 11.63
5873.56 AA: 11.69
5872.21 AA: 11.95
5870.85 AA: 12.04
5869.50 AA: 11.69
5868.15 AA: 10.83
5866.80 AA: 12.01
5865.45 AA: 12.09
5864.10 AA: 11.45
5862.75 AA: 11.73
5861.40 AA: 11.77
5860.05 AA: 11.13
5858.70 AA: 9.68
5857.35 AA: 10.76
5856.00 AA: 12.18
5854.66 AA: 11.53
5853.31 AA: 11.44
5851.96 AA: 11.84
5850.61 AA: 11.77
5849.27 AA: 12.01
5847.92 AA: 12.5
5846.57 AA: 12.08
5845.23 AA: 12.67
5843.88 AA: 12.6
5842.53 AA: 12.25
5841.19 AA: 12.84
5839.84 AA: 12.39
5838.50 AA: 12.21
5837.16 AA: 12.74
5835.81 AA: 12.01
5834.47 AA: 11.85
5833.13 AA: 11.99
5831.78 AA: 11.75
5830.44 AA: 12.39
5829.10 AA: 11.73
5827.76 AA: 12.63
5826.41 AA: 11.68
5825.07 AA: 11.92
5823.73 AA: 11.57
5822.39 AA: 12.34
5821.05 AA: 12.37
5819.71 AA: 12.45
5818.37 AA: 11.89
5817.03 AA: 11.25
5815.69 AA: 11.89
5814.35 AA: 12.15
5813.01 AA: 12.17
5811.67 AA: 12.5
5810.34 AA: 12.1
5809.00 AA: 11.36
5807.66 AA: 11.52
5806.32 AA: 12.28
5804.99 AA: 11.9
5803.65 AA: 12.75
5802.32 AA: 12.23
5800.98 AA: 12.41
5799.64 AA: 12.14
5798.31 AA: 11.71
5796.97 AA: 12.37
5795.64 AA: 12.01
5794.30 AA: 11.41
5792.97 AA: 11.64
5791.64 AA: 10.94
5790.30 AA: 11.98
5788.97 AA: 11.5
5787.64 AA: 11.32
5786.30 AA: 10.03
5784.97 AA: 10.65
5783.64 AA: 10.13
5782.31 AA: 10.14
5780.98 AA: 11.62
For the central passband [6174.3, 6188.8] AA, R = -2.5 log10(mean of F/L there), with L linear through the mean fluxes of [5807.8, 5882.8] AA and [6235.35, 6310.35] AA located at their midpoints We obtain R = -0.05 mag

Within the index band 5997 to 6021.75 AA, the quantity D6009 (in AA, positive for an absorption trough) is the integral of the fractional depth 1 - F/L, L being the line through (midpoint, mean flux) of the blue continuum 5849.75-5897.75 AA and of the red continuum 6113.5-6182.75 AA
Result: -2.2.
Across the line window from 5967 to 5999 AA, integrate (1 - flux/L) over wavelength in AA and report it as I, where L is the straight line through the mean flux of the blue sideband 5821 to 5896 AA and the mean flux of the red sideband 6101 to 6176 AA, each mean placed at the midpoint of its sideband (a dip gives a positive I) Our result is -2.6 AA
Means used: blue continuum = 11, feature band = 12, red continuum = 11.3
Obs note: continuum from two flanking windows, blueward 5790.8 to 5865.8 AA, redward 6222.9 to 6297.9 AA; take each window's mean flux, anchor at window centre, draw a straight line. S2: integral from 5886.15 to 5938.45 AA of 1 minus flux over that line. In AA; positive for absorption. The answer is 8.33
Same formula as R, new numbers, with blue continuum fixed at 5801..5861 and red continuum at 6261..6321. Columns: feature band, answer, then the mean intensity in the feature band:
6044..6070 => -0.05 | 12.4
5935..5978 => -0.02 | 12.1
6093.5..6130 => 0.02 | 11.6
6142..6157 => -0.03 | 12.1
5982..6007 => 0.00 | 11.9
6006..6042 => -0.01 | 11.9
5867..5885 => 0.03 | 11.6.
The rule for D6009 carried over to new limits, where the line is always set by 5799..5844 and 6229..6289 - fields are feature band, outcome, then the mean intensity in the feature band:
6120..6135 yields 0.4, 11.2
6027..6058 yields -1.9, 12.5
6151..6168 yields 1.4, 10.6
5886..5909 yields 8.1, 7.76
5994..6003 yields -0.2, 12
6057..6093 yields -1.9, 12.3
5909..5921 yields 0.5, 11.5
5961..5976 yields -0.6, 12.3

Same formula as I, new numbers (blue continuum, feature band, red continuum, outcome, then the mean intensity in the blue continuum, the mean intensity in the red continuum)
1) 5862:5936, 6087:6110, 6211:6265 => -2.0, 10.4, 11.2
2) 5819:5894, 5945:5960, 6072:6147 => -0.8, 11.2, 11.9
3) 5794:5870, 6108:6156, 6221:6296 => -0.6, 11.9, 11.5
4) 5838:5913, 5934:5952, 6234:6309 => -2.2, 10.5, 11.5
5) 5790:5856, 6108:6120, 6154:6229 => -0.8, 12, 11.5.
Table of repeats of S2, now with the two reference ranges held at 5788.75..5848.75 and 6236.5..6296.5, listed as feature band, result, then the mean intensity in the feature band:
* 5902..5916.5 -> 0.6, 11.4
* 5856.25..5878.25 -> 0.8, 11.6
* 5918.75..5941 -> 0.2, 11.8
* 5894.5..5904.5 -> 3.5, 7.72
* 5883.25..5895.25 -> 5.1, 6.85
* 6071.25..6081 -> -0.6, 12.5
